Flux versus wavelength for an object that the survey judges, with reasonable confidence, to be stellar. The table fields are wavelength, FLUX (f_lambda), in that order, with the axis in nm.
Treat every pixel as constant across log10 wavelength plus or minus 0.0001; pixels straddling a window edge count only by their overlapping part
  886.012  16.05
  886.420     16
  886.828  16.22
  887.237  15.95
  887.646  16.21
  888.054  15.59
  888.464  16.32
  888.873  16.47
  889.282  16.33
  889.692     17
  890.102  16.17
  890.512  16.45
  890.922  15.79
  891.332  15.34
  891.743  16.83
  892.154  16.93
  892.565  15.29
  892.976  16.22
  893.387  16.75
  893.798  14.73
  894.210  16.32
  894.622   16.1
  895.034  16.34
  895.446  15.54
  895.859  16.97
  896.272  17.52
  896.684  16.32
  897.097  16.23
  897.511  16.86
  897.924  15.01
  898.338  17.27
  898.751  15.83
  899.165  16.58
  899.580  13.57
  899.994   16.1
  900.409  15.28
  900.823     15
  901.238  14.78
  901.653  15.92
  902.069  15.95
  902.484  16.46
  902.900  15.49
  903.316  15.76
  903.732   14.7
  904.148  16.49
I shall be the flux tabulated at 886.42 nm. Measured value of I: 16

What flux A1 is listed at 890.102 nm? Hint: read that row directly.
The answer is 16.17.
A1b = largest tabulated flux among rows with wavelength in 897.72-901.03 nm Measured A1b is 17.27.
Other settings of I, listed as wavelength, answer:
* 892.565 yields 15.29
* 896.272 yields 17.52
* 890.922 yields 15.79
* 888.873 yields 16.47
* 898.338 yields 17.27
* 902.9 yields 15.49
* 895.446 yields 15.54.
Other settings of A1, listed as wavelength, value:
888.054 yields 15.59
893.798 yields 14.73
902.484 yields 16.46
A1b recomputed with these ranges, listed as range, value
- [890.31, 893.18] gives 16.93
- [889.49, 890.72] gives 17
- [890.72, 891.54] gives 15.79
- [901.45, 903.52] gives 16.46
